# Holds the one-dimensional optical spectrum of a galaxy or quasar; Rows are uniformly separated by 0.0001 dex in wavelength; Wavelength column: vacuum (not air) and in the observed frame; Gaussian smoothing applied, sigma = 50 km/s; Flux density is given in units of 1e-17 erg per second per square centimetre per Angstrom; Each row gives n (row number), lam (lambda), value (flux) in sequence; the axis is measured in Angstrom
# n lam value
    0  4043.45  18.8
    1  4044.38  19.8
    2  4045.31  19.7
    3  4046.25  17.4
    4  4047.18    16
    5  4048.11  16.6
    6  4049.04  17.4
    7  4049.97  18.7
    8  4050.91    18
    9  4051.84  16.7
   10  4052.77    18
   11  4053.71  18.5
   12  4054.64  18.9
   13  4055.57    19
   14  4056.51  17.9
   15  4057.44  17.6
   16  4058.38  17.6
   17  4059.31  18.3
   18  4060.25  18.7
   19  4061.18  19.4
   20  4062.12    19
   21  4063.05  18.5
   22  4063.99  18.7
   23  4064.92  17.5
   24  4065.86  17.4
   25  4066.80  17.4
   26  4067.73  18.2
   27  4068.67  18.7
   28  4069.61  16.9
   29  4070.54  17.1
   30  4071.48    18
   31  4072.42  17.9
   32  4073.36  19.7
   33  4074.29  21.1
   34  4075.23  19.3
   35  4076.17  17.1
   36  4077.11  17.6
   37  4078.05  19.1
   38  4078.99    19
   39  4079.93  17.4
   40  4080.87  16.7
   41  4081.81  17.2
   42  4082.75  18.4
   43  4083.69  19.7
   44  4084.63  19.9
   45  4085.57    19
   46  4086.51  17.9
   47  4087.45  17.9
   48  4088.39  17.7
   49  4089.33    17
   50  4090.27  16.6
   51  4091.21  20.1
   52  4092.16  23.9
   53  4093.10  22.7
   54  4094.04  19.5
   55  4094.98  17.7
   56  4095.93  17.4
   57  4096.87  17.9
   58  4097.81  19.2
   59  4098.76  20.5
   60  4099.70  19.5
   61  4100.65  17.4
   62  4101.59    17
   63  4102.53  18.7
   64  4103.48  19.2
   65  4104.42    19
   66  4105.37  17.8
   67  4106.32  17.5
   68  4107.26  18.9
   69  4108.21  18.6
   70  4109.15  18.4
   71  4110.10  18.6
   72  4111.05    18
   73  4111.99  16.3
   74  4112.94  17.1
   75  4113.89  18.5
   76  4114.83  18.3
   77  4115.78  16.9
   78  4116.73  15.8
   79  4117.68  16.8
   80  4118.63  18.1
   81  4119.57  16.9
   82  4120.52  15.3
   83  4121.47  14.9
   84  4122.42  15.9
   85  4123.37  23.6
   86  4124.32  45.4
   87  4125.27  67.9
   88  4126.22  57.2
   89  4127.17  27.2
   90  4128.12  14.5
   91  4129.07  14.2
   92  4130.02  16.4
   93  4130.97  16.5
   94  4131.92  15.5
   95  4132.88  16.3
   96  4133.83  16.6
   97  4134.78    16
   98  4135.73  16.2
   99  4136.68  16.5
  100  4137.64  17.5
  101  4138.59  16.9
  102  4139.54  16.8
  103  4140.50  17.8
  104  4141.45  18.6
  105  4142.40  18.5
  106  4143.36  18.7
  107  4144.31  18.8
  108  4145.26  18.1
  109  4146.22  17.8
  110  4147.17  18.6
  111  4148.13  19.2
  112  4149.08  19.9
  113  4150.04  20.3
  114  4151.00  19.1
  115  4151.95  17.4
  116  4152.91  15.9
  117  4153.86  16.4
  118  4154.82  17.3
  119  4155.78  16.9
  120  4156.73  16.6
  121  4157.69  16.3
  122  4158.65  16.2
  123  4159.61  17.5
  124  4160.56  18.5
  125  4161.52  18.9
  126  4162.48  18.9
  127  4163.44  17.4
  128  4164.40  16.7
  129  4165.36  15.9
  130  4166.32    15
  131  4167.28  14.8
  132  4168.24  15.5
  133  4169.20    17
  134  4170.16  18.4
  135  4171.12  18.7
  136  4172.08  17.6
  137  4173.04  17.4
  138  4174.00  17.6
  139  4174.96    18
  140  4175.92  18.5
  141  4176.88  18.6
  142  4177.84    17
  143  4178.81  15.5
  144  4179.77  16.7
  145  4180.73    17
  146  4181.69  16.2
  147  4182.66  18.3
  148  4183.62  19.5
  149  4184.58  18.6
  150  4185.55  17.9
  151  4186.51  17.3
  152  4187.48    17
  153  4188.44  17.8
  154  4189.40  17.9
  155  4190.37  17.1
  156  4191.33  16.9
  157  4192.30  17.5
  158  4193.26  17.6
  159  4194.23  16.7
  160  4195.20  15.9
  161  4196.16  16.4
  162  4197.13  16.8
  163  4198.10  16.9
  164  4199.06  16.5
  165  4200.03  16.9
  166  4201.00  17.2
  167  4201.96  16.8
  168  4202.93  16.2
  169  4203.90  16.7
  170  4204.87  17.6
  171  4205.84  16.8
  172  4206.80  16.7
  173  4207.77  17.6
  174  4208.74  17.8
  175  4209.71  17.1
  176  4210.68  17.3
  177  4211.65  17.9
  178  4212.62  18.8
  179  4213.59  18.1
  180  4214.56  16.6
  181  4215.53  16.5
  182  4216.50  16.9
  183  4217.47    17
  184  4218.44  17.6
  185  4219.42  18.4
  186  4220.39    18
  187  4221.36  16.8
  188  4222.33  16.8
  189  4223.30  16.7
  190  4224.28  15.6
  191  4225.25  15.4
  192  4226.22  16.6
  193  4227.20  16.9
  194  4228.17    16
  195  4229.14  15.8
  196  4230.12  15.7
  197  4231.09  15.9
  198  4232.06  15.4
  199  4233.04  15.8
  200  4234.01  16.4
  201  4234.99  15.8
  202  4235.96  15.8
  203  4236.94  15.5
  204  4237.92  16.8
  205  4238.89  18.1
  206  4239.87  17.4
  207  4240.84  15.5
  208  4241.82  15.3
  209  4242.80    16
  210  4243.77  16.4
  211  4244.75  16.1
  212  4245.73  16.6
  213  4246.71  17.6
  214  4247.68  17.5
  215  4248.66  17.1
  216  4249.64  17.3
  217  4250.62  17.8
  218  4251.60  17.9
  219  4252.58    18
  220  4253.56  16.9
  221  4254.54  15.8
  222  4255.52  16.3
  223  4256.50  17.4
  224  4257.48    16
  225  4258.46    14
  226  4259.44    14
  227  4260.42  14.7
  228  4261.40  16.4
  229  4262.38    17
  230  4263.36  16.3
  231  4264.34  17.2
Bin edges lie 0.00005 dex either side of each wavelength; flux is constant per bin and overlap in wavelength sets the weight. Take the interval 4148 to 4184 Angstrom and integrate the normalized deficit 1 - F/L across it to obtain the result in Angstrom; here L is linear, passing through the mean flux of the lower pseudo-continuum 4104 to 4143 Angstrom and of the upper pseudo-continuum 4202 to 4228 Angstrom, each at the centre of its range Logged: 2.7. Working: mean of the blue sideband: 20.3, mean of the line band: 17.4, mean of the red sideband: 17.1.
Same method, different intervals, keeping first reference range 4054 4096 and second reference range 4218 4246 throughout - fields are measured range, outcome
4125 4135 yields -3.87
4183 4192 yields -0.42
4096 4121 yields 0.19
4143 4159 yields -0.35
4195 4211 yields -0.13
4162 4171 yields 0.29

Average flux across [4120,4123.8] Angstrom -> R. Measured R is 17.3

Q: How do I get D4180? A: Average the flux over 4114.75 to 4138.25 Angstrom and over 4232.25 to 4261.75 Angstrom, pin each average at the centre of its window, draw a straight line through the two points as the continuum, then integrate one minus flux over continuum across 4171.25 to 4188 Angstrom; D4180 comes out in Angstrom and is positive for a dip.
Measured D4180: 1.61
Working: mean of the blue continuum 21.9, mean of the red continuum 16.4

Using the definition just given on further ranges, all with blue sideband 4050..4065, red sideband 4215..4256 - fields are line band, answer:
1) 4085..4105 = -1.0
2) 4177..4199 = -0.2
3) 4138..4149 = -0.5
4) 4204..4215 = -0.4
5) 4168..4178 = -0.3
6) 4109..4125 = -1.8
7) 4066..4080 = -0.1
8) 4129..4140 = 0.8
